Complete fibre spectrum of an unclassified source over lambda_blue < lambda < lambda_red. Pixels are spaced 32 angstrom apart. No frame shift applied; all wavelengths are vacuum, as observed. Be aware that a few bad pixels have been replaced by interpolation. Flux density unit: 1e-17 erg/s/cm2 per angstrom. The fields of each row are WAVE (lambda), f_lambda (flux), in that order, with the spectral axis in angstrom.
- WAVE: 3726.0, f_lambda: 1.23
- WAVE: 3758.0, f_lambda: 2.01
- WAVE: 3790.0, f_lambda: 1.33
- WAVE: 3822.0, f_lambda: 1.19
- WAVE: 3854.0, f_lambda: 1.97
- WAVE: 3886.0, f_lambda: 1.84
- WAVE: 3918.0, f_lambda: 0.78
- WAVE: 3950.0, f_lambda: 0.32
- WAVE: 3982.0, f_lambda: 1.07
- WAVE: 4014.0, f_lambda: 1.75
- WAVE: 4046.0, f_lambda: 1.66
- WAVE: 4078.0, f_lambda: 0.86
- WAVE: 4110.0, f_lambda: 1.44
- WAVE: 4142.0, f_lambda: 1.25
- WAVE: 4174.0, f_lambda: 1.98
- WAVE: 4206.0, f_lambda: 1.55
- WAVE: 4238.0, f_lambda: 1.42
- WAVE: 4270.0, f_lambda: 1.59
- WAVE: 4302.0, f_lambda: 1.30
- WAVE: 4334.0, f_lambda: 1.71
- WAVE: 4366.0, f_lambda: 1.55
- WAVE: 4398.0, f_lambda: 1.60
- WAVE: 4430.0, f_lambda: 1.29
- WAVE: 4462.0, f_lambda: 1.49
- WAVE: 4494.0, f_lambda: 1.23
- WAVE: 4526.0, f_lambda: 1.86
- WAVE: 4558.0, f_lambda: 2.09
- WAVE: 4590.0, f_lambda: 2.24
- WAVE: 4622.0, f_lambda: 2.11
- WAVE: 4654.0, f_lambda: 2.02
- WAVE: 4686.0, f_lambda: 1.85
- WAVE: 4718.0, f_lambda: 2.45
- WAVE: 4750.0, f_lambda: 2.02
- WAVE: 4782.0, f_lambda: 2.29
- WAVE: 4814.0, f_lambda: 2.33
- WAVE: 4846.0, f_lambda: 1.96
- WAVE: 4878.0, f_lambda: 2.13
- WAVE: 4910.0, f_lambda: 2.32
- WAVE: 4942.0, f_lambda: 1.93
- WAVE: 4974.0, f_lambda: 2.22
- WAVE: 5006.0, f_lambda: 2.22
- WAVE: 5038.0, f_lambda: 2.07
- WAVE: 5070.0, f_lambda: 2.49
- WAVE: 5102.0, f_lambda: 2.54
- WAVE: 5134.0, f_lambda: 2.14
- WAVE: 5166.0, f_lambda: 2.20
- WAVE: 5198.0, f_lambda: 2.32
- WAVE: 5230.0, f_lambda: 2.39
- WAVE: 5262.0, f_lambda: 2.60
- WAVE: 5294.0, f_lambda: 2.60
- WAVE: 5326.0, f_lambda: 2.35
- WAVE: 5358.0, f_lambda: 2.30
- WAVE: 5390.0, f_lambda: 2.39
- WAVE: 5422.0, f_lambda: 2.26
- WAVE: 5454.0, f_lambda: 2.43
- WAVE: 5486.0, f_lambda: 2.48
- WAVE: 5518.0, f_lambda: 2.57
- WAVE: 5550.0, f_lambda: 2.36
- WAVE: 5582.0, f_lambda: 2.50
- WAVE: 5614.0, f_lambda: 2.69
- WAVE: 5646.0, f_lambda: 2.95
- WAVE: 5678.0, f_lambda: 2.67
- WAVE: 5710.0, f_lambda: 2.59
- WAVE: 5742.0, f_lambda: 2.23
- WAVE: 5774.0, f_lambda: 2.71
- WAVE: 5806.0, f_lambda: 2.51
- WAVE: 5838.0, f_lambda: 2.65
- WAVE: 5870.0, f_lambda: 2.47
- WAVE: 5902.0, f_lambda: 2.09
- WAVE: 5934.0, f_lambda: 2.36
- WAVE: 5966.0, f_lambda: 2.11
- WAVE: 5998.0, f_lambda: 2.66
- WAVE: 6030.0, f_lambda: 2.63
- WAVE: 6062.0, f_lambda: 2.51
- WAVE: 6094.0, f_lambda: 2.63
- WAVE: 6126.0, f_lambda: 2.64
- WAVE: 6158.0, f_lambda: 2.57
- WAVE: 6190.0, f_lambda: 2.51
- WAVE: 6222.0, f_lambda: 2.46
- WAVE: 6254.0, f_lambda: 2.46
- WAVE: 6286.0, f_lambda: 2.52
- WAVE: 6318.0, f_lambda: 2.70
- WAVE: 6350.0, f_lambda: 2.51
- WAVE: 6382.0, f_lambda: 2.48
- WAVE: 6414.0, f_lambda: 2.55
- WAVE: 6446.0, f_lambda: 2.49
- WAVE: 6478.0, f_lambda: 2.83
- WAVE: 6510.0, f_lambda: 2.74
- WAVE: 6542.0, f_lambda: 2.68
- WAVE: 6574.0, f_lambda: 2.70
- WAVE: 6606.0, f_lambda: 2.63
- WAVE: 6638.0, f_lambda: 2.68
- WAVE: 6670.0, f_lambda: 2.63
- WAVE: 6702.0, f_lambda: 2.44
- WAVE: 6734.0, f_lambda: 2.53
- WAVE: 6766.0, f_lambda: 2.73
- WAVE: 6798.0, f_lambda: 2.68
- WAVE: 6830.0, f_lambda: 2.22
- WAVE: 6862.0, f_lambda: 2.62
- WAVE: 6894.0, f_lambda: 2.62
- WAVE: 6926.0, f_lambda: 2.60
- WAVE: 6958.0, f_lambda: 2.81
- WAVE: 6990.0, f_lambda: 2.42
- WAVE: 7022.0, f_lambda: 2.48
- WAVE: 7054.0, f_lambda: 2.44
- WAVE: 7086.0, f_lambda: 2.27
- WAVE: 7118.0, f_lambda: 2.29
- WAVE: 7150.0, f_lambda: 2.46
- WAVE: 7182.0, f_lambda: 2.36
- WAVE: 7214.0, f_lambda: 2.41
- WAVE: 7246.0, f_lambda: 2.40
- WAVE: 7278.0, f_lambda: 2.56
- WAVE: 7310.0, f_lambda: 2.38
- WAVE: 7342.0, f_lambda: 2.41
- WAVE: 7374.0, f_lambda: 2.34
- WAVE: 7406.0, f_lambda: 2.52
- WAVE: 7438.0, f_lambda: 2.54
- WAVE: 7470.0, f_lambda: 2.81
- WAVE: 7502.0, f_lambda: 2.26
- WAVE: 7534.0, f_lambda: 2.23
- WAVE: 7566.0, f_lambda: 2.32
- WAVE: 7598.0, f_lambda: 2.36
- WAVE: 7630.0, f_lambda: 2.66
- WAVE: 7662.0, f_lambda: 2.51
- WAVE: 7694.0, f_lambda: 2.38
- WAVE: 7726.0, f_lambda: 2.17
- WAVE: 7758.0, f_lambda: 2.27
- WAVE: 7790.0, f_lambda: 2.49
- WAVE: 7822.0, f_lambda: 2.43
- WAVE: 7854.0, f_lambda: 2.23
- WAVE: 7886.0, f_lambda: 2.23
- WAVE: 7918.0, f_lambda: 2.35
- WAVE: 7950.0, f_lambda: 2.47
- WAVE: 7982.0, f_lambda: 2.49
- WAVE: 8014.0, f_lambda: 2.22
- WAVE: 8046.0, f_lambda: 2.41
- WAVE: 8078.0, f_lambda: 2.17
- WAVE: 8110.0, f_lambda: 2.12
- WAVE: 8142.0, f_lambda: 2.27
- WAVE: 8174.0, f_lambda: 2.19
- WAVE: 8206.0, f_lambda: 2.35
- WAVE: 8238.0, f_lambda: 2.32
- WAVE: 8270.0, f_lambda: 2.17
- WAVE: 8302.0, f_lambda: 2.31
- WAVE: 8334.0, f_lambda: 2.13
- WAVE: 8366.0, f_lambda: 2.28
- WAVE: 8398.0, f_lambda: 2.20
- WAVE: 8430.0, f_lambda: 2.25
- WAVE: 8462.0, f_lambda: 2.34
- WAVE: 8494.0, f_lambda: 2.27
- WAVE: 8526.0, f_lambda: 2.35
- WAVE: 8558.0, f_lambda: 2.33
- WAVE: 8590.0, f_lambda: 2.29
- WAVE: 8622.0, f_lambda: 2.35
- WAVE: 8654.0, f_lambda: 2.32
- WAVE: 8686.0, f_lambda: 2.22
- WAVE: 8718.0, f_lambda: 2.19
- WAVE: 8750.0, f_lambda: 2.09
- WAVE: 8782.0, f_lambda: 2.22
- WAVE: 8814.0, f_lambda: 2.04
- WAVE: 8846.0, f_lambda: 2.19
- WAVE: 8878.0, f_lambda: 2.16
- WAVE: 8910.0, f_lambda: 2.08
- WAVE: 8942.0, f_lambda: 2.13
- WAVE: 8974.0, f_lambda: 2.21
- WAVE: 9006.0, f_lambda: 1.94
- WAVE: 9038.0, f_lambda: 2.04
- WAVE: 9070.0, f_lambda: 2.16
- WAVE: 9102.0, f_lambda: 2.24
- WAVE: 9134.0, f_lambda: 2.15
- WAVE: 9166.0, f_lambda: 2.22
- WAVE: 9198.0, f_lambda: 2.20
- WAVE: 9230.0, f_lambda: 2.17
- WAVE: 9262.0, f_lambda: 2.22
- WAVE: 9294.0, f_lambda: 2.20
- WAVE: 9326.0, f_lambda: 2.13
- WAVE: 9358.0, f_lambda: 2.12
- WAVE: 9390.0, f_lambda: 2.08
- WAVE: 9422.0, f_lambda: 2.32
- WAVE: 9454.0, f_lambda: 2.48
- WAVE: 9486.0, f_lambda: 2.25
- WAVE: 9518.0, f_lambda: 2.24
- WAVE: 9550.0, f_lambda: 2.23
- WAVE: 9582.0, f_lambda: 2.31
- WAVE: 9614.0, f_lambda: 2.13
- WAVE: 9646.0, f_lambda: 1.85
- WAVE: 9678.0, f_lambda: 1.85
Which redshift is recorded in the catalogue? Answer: 0.135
